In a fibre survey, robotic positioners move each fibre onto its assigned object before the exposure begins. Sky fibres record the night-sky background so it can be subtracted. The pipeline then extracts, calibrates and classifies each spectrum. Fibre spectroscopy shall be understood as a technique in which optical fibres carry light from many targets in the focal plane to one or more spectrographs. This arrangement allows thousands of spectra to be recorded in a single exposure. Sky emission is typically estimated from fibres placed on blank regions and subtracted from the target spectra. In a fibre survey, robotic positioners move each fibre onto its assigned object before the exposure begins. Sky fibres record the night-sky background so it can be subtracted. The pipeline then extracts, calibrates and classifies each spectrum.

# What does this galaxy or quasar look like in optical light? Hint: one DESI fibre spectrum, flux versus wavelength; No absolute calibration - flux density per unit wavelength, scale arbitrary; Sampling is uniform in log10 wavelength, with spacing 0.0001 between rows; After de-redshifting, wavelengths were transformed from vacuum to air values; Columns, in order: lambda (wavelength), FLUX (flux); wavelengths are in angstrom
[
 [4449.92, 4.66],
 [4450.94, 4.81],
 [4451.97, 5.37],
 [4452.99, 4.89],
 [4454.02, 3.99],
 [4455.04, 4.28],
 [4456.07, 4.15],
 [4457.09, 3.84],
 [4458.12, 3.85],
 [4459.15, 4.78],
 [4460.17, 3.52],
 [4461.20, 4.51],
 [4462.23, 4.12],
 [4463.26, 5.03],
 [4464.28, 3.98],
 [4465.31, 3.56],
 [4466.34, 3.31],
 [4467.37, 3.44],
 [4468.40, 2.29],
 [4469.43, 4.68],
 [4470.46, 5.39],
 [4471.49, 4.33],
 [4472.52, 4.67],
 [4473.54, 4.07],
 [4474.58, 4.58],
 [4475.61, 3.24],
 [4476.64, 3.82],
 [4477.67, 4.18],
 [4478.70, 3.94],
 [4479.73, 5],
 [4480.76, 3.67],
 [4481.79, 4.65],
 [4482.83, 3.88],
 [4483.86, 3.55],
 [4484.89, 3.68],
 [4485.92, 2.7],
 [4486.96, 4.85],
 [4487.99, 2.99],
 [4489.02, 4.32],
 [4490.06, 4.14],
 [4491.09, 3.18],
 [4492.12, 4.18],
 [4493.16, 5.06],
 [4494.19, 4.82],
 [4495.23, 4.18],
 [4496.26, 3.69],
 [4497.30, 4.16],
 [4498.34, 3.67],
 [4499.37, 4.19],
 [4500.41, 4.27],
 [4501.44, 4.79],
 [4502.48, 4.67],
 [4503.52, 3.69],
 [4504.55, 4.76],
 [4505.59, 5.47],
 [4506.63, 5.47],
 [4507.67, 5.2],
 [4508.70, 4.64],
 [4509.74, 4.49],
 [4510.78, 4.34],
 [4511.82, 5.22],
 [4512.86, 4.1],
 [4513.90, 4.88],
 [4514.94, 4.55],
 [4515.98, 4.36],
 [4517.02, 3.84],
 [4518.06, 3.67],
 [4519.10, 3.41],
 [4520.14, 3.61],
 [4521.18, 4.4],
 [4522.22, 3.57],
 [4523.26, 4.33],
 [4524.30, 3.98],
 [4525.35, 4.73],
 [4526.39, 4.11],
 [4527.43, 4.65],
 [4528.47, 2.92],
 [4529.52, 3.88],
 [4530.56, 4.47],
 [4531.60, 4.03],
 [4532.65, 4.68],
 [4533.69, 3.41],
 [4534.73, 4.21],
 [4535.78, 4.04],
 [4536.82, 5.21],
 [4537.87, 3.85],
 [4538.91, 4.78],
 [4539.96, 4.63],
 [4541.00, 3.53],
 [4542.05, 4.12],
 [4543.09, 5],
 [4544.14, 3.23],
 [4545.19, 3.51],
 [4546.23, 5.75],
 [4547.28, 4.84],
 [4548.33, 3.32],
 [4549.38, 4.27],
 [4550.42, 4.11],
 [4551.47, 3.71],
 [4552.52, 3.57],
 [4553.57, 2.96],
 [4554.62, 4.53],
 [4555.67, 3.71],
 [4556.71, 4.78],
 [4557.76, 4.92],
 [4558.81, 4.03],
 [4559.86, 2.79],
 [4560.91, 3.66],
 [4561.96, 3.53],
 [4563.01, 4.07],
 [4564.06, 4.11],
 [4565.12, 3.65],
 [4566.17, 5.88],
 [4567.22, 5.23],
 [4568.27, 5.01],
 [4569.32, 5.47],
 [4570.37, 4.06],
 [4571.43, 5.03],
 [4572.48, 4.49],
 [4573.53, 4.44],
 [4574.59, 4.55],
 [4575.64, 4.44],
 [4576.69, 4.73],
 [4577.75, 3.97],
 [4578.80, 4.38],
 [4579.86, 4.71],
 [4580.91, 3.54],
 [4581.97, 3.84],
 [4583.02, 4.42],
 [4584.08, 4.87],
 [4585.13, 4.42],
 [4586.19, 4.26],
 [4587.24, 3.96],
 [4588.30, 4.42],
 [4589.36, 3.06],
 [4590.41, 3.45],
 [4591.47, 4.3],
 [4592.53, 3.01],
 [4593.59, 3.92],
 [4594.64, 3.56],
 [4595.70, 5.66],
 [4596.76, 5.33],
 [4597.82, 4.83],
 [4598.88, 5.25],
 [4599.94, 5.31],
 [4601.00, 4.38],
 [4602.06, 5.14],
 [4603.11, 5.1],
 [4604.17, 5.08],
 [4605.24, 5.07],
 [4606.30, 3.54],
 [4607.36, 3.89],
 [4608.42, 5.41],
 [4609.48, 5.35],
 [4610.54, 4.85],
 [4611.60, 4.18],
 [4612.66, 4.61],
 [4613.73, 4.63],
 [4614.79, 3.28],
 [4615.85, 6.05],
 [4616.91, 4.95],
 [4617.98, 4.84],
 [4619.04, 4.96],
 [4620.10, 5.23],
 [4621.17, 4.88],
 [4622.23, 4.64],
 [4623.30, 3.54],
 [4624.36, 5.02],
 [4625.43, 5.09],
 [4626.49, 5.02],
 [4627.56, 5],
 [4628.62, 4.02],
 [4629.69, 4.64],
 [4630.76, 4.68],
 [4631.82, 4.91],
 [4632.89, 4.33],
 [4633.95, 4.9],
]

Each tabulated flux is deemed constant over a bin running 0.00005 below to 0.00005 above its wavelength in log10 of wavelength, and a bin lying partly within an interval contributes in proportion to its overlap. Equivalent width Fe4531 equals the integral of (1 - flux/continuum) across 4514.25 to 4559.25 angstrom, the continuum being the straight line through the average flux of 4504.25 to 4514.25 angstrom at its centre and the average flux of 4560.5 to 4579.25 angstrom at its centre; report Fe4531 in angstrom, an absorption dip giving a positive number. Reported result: 5.4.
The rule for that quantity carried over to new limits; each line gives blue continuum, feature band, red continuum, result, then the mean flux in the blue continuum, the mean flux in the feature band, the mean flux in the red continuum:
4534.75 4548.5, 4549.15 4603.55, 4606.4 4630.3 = 2.1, 4.31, 4.32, 4.71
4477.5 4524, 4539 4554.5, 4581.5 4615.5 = 0.9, 4.23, 4.07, 4.46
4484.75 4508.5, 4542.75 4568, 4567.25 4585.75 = 1.8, 4.28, 4.13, 4.51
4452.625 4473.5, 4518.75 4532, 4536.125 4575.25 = 0.7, 4.12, 4.02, 4.28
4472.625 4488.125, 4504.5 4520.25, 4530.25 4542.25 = -1.5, 3.96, 4.51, 4.25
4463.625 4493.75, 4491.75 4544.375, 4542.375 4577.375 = -2.2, 3.99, 4.3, 4.28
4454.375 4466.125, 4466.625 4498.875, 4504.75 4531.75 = 1.4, 4.13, 4.03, 4.33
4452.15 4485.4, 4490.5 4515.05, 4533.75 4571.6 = -1.9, 4.1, 4.48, 4.24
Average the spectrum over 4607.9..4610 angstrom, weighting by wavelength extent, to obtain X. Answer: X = 5.38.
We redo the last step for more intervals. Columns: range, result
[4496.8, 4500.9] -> 4.07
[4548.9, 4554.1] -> 3.72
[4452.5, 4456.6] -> 4.33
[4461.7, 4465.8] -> 4.18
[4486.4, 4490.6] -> 4.05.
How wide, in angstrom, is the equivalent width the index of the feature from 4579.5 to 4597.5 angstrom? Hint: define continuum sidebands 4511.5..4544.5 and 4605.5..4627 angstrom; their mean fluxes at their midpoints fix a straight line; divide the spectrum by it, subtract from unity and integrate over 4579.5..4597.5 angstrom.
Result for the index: 1.5 angstrom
